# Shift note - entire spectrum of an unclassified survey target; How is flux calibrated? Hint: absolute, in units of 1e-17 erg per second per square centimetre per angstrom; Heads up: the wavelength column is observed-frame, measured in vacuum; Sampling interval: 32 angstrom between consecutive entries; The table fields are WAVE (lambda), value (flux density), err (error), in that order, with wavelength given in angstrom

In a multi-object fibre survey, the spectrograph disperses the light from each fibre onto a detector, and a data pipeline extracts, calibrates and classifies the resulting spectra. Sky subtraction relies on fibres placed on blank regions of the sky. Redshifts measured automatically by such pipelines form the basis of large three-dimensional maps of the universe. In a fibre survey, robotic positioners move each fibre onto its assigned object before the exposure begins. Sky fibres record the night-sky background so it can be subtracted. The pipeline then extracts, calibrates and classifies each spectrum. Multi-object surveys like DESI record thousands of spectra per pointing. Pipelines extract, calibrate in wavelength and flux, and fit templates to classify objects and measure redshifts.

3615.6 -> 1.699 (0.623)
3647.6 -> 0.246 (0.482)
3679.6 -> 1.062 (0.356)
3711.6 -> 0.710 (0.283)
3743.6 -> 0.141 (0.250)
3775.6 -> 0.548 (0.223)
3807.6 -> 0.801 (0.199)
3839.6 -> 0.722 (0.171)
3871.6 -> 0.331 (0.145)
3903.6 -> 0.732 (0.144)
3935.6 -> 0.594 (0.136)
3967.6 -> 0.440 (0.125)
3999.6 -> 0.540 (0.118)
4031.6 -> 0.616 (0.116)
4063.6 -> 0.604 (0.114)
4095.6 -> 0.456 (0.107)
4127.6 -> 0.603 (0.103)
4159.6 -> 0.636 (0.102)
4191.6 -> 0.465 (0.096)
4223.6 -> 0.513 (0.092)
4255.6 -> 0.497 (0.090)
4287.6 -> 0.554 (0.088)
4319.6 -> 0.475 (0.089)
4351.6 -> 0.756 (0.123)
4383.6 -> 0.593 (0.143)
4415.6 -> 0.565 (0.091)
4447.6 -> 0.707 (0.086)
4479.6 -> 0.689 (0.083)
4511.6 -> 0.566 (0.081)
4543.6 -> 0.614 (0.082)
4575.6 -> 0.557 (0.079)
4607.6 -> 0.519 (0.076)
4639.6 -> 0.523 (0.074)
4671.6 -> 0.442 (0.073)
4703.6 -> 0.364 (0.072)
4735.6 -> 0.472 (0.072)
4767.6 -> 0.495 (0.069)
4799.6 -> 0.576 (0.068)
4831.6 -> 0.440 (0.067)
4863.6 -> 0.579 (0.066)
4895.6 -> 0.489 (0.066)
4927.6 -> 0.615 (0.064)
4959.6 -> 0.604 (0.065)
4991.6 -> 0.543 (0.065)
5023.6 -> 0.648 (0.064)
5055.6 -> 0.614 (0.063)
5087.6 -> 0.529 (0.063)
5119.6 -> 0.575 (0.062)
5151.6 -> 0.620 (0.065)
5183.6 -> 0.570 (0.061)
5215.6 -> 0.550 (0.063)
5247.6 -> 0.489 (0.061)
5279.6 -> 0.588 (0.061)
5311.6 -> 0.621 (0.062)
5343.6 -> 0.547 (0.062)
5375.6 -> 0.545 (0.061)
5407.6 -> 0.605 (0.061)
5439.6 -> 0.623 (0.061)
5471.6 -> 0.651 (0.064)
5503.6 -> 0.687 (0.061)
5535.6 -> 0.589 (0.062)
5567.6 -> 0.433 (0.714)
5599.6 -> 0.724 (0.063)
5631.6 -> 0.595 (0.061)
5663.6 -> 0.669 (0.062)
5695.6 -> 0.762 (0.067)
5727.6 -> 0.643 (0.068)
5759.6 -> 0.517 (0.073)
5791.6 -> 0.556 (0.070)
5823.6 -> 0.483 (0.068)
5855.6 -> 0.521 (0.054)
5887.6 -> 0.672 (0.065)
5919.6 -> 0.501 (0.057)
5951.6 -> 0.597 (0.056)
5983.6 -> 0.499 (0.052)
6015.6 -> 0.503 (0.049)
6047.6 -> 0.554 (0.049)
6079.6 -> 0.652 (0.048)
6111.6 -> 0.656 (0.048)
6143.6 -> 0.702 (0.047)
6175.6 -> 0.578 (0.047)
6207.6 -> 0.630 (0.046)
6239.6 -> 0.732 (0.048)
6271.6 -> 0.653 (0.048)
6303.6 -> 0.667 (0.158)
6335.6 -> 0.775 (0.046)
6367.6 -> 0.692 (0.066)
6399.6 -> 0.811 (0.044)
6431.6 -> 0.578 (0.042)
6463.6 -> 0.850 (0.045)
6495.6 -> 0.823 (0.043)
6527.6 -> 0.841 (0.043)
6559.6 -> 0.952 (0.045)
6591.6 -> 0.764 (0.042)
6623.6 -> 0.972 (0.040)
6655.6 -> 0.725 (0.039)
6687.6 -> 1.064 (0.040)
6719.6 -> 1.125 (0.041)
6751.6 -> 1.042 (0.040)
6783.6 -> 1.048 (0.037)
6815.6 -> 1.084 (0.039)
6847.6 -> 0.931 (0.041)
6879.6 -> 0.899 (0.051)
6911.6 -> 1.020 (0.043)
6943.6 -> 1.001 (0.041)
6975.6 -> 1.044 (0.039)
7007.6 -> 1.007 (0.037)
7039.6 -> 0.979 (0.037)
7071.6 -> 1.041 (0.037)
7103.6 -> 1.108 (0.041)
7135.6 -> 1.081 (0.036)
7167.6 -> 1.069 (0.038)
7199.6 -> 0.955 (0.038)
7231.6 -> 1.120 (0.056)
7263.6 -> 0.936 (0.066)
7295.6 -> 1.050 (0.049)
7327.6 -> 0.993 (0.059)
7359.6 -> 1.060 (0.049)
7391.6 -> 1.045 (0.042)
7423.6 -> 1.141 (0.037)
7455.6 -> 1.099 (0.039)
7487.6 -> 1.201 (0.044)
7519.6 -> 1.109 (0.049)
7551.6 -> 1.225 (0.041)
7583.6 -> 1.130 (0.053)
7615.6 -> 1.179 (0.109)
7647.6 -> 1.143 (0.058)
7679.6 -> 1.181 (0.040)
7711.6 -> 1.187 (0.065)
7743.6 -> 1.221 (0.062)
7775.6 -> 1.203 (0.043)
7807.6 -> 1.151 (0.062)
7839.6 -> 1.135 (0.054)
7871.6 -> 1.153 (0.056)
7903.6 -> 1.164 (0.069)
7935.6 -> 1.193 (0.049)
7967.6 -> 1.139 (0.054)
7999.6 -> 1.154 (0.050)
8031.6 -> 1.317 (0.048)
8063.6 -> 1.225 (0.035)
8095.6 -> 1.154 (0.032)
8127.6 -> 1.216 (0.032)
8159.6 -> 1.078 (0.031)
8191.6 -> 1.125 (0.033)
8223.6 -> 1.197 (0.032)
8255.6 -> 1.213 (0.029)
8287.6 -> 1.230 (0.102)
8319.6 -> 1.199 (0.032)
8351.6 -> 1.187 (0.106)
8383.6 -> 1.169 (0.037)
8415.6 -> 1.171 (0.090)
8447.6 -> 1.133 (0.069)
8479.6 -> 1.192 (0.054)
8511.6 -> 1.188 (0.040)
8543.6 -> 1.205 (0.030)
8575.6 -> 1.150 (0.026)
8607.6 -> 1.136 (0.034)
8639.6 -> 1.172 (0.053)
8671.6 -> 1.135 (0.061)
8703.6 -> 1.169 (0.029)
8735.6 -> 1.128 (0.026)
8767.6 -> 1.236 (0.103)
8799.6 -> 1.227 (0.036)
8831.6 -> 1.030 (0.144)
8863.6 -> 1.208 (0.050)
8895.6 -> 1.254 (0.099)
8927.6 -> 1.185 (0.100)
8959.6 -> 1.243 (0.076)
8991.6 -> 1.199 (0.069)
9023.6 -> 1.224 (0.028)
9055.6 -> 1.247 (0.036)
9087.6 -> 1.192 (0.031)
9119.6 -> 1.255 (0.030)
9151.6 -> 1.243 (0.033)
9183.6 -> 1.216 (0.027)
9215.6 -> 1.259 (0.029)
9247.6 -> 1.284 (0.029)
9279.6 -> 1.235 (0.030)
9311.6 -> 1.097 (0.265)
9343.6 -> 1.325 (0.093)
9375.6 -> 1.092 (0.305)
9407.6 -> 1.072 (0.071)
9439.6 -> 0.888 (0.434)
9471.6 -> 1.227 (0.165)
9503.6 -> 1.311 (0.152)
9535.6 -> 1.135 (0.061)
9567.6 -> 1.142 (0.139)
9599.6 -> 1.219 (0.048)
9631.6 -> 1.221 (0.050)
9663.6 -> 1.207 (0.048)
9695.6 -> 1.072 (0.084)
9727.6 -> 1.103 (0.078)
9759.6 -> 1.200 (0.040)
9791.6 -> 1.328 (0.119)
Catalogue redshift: 0.674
